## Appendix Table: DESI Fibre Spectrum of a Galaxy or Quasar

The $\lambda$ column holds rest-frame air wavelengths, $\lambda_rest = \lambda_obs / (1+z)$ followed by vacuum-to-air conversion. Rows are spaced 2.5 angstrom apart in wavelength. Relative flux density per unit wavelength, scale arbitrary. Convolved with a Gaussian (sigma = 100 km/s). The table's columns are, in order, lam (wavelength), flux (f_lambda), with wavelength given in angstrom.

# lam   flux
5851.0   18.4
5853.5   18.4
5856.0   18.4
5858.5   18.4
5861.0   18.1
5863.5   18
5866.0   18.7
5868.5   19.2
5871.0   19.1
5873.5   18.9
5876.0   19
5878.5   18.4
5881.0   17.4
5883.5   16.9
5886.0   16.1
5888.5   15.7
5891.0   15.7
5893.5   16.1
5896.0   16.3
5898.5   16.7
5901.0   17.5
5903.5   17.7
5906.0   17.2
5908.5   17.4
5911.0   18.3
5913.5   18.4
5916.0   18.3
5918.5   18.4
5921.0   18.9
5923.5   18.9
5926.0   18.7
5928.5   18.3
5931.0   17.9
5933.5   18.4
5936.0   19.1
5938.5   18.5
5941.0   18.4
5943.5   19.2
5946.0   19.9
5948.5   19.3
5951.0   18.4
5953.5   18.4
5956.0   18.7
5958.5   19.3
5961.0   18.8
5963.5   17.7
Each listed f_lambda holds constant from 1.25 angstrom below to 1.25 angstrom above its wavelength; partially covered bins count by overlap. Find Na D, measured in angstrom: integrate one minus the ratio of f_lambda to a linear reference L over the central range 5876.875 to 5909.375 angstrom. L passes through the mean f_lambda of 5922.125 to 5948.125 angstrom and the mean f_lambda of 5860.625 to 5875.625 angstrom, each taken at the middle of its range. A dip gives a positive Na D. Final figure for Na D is 3.2 angstrom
